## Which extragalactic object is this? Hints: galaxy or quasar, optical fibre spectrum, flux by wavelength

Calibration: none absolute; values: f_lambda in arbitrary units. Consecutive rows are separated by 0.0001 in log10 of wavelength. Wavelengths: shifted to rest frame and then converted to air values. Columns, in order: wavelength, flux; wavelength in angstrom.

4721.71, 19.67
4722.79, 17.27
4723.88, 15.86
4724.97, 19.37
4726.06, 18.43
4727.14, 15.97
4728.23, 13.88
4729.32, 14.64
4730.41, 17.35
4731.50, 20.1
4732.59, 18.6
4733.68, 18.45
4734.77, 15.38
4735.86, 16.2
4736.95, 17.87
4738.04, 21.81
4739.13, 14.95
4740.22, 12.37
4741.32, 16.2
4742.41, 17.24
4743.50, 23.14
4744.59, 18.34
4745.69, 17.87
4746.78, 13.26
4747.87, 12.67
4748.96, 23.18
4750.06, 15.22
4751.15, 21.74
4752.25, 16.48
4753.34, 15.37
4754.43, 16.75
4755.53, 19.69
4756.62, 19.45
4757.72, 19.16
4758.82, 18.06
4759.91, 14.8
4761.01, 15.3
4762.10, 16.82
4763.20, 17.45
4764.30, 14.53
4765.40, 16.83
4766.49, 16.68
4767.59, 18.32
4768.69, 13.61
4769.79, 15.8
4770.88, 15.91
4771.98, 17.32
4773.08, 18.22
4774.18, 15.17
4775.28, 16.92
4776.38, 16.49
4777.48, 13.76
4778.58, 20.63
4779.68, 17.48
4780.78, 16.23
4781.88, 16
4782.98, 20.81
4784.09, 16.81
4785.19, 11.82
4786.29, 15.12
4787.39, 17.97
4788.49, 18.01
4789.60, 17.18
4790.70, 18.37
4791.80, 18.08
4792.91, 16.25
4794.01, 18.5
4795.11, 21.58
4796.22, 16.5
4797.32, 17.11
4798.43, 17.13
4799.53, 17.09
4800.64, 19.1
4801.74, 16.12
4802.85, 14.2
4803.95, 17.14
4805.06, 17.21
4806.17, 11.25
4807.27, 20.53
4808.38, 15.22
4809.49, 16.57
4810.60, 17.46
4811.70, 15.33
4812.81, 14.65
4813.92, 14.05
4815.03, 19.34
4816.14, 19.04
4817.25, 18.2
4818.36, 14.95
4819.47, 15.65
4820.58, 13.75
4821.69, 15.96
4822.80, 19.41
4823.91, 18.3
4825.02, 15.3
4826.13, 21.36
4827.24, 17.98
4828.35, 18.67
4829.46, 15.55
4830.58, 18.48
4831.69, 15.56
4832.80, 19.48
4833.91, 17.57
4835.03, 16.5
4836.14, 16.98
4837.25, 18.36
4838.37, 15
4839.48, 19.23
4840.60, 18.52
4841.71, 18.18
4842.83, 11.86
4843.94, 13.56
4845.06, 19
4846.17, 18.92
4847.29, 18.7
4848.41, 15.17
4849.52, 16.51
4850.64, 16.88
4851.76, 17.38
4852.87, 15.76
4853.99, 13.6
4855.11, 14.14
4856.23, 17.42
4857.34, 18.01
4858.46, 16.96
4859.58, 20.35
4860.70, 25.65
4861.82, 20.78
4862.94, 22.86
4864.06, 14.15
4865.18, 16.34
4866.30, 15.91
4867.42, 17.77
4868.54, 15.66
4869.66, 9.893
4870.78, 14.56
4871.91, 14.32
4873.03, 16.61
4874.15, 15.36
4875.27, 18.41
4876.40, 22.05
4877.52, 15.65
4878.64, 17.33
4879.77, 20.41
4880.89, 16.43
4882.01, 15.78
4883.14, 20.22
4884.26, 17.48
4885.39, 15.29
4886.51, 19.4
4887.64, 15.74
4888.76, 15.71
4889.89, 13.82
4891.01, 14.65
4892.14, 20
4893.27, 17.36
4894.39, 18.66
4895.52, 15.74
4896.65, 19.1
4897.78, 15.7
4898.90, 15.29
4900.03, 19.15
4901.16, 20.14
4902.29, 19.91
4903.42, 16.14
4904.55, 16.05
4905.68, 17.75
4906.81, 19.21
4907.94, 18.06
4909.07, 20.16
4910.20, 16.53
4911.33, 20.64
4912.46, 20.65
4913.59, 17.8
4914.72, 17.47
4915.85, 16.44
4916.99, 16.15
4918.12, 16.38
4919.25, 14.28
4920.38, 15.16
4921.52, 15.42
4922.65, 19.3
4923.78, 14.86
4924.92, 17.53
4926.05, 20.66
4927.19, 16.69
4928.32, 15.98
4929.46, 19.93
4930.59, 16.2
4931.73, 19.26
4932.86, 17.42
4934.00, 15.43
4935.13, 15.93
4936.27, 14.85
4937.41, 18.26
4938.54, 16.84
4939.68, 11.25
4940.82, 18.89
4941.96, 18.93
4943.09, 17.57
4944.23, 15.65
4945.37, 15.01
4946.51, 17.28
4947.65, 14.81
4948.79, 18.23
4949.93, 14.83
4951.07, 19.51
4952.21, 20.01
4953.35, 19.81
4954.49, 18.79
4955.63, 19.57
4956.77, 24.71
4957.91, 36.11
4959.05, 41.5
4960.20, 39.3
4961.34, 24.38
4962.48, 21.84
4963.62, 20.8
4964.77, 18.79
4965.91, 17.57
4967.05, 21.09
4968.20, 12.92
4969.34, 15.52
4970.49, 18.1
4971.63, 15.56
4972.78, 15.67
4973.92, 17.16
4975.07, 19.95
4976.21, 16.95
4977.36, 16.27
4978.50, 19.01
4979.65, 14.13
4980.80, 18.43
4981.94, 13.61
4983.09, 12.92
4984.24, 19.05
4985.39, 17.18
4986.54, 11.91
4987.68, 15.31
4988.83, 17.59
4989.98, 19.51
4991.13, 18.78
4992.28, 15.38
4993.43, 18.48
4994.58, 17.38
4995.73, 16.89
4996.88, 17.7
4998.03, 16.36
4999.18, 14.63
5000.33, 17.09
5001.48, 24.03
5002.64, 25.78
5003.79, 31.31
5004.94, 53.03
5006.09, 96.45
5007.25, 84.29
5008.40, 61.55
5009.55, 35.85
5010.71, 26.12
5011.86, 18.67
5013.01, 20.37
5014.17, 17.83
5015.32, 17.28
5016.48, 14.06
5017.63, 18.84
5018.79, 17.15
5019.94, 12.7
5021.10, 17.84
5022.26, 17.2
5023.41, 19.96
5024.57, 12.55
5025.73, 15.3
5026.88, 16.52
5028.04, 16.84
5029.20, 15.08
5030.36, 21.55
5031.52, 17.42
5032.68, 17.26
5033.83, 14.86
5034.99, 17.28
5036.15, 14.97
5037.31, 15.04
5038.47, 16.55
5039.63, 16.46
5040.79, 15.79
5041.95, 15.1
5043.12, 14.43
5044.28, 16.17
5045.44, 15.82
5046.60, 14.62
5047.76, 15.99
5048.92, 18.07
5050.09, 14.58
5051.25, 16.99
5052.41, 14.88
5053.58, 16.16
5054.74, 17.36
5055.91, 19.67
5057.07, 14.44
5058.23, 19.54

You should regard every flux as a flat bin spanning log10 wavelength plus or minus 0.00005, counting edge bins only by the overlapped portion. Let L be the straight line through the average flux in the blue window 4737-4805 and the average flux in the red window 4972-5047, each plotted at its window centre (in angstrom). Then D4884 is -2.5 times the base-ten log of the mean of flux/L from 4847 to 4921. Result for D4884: 0.10 mag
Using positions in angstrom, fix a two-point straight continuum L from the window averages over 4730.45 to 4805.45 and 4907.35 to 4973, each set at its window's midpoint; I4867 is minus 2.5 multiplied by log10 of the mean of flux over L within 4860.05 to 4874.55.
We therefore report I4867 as 0.071 mag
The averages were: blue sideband 17.1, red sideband 18.8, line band 16.9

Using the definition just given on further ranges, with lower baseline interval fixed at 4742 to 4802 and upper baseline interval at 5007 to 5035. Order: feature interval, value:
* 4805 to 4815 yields 0.13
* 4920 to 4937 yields 0.19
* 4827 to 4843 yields 0.07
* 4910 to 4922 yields 0.17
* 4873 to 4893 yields 0.12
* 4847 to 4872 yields 0.12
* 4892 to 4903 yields 0.09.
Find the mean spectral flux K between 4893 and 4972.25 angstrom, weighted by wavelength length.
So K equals 18.6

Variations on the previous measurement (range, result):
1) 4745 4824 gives 16.9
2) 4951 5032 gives 22.4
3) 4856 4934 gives 17.4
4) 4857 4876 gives 17.3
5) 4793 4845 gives 17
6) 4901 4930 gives 17.6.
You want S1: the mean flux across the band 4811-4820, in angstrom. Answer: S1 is 16.4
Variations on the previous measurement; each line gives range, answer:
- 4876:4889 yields 17.6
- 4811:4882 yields 17.1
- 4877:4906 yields 17.3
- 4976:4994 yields 16.5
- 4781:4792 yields 17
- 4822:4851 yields 17.3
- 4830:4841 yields 17.5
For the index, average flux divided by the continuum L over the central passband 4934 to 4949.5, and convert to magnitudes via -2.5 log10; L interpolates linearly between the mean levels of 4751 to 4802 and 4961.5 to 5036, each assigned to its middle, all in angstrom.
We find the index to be 0.24 mag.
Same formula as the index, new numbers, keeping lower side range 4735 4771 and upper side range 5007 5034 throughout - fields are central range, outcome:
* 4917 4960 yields 0.112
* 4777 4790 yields 0.052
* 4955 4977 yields -0.041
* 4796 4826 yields 0.097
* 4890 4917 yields 0.121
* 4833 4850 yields 0.107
